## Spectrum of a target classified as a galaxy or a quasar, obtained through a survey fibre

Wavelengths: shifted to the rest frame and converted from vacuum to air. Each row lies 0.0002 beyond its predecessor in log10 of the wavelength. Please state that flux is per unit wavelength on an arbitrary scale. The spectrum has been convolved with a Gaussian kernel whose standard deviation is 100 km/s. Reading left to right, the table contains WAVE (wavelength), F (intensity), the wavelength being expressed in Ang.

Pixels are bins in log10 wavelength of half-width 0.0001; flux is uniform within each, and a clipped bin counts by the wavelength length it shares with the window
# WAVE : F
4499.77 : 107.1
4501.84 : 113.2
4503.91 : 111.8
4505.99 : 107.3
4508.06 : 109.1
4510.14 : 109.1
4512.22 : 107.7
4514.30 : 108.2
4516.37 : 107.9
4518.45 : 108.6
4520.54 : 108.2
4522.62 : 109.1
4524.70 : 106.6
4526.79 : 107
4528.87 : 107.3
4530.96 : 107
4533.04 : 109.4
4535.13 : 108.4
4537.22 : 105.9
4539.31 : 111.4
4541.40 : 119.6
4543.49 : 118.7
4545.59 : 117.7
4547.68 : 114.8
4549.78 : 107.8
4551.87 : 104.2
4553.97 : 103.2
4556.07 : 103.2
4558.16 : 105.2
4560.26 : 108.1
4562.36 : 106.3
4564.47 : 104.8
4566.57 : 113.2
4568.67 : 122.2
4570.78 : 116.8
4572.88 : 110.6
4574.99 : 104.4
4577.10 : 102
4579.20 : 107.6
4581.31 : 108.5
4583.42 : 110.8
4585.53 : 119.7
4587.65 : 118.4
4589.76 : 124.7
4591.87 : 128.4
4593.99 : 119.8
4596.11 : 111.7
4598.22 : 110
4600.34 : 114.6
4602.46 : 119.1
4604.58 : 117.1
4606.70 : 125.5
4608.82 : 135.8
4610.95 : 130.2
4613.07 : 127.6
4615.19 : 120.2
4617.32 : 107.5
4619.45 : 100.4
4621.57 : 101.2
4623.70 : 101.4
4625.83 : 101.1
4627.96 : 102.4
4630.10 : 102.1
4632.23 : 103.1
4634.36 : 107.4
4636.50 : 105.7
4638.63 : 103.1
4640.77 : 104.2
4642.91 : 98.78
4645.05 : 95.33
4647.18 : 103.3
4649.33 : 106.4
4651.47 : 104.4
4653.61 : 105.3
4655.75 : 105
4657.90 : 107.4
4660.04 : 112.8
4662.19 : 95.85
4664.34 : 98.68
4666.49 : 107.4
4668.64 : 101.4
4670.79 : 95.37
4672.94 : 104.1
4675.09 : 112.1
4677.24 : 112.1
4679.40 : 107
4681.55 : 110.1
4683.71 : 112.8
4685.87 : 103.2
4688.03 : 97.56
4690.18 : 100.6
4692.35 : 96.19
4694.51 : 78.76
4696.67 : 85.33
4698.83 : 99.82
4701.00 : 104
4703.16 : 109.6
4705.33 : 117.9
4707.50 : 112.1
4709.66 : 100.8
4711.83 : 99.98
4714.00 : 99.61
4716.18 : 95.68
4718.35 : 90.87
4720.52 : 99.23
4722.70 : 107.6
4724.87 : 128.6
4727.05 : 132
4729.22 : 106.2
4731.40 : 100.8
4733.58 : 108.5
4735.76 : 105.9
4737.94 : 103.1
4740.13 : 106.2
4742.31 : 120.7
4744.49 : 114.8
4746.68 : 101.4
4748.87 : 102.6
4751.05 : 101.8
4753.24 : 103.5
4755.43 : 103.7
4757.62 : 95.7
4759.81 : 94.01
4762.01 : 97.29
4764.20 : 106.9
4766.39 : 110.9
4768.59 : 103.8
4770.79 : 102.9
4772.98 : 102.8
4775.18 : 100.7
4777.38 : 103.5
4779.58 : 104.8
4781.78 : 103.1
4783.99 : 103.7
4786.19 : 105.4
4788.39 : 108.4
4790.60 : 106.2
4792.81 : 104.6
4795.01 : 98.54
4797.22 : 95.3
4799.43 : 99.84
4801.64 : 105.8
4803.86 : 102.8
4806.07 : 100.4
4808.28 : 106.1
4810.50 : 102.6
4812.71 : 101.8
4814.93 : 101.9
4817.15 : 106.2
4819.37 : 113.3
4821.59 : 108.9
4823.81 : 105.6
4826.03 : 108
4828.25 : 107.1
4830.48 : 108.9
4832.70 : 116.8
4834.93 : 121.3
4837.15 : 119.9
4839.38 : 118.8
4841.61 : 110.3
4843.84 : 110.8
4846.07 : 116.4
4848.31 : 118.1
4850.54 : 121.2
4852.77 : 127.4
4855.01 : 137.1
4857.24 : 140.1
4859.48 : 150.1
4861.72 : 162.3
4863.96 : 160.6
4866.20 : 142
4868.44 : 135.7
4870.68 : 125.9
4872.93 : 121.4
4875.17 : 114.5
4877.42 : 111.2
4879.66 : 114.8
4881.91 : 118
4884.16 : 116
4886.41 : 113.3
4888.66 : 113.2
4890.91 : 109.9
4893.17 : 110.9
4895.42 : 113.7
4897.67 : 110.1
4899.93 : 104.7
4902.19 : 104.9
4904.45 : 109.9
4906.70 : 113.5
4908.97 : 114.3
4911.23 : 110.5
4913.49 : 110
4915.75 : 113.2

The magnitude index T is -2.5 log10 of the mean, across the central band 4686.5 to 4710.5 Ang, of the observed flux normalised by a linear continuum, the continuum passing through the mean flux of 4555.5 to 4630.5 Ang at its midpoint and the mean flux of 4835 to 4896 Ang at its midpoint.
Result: 0.17 mag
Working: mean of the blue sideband 113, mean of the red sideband 124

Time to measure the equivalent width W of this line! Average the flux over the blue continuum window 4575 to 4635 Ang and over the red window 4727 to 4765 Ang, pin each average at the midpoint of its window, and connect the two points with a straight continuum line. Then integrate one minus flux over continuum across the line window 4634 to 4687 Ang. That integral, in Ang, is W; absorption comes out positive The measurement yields 2.6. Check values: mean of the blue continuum 113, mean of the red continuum 105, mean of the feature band 105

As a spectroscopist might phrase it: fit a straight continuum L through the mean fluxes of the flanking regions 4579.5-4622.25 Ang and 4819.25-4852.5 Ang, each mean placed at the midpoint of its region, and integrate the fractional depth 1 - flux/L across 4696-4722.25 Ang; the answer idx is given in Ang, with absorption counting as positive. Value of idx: 3.2 Ang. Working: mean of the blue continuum 118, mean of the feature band 102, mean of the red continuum 114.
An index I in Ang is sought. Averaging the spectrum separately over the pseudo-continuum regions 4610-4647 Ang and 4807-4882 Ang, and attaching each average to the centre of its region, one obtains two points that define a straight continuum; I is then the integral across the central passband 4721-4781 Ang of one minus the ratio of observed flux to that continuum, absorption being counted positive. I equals 4.2 Ang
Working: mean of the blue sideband 106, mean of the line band 106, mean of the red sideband 120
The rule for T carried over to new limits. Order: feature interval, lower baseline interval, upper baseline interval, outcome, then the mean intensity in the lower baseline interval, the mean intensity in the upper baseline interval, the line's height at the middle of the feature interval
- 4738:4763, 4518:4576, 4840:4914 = 0.13 mag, 110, 121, 117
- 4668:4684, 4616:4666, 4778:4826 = -0.03 mag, 103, 104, 103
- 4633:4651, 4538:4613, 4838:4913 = 0.13 mag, 114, 121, 116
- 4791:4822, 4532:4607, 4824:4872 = 0.20 mag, 112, 126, 124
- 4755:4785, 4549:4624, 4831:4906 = 0.16 mag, 113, 122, 119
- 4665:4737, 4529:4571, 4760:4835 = 0.03 mag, 110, 105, 107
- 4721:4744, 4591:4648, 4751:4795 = -0.07 mag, 111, 103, 105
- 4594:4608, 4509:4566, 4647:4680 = -0.10 mag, 109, 105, 107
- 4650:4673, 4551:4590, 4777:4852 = 0.06 mag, 110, 108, 109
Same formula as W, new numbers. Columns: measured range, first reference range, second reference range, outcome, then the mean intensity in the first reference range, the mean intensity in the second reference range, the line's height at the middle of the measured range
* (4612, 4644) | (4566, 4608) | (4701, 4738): 2.0 Ang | 115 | 107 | 113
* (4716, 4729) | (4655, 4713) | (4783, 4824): -0.8 Ang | 103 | 104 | 103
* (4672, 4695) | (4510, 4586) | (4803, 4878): 2.1 Ang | 109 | 119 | 114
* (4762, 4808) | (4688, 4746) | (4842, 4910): 3.5 Ang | 105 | 122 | 112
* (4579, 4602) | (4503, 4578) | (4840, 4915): -1.1 Ang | 109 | 121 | 111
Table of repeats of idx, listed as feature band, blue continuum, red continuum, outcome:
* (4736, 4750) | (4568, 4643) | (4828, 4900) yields 1.2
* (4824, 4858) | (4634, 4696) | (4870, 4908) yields -2.2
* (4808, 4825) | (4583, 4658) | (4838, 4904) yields 2.0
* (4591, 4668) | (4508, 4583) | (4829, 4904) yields 2.1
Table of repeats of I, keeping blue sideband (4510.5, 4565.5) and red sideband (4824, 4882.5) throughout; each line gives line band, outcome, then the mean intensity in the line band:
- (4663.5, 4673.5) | 1.2 Ang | 101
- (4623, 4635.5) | 1.1 Ang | 103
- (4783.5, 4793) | 1.2 Ang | 106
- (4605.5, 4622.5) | -0.9 Ang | 119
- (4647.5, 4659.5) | 0.9 Ang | 106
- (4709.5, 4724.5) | 2.2 Ang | 100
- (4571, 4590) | -0.1 Ang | 112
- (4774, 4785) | 1.6 Ang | 103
